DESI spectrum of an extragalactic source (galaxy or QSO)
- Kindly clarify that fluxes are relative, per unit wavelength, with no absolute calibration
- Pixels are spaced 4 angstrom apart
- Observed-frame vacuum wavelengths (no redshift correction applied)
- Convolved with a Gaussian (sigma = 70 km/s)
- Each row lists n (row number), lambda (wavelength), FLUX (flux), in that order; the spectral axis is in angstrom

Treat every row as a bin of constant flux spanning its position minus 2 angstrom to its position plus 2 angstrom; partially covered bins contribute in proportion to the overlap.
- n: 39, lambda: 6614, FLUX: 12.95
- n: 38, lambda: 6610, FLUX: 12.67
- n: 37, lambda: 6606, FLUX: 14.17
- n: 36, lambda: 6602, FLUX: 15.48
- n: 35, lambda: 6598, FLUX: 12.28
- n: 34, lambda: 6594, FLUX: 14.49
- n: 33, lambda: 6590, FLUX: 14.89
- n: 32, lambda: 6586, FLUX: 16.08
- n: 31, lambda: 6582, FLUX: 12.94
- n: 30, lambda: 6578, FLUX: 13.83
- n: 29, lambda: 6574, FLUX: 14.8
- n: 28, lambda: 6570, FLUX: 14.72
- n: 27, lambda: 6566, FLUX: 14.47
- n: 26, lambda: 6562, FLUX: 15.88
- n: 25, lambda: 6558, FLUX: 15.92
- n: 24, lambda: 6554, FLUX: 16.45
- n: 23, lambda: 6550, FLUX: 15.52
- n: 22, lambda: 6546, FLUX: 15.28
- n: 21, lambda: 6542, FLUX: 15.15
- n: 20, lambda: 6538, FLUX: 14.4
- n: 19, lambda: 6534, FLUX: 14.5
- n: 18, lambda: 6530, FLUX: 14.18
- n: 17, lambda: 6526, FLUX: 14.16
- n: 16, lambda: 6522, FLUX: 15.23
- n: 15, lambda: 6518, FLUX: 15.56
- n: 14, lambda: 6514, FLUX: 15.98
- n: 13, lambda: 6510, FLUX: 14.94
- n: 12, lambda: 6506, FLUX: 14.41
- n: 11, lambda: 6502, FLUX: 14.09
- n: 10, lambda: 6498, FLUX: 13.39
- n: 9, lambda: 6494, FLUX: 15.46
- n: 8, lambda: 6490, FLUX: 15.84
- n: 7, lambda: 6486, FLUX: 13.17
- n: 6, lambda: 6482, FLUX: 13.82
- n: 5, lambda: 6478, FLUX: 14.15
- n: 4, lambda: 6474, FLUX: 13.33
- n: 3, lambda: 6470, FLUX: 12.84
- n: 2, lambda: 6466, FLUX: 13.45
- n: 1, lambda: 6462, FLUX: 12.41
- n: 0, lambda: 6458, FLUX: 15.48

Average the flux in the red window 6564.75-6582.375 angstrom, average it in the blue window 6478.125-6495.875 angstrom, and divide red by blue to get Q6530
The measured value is 1.0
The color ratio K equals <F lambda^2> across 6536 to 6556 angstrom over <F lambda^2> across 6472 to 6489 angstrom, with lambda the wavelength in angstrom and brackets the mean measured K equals 1.14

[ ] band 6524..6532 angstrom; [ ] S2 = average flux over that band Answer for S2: 14.2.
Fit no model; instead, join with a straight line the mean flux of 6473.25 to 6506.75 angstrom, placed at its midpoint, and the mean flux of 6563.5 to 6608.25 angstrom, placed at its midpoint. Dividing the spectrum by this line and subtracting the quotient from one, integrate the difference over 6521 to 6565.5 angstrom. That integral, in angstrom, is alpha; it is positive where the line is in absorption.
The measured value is -2.55 angstrom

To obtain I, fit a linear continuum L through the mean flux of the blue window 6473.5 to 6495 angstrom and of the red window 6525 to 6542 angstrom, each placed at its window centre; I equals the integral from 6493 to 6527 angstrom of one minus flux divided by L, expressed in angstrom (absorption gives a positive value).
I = -1.0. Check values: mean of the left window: 14.3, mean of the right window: 14.4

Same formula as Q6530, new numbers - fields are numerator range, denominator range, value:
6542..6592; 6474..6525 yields 1.03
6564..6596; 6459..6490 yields 1.07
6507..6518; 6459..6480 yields 1.15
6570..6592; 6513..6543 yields 0.98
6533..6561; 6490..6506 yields 1.06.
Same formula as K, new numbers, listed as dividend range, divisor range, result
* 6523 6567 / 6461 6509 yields 1.11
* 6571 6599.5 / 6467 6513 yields 1.04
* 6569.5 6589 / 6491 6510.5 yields 1.02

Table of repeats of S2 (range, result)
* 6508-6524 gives 15.4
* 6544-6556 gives 15.8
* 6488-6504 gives 14.7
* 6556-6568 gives 15.4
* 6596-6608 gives 14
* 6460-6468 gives 12.9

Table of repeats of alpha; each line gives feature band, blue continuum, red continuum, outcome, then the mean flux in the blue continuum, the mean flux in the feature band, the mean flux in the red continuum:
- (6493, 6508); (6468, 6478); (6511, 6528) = 0.17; 13.3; 14.3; 15.2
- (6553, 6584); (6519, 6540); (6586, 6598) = -0.63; 14.5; 14.8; 14.5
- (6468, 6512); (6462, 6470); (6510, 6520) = 0.48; 13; 14.1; 15.6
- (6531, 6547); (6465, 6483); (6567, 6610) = -0.93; 13.5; 14.8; 14.3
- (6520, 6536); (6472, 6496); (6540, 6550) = 0.52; 14.3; 14.5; 15.3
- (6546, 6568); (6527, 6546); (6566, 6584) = -1.94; 14.6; 15.6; 14.1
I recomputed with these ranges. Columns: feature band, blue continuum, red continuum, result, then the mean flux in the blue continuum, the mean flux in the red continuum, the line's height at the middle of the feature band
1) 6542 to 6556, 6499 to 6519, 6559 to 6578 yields -0.72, 14.9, 14.9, 14.9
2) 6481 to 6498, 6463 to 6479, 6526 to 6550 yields -0.94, 13.3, 14.7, 13.7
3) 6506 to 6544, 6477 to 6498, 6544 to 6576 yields 0.07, 14.4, 15.4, 14.9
